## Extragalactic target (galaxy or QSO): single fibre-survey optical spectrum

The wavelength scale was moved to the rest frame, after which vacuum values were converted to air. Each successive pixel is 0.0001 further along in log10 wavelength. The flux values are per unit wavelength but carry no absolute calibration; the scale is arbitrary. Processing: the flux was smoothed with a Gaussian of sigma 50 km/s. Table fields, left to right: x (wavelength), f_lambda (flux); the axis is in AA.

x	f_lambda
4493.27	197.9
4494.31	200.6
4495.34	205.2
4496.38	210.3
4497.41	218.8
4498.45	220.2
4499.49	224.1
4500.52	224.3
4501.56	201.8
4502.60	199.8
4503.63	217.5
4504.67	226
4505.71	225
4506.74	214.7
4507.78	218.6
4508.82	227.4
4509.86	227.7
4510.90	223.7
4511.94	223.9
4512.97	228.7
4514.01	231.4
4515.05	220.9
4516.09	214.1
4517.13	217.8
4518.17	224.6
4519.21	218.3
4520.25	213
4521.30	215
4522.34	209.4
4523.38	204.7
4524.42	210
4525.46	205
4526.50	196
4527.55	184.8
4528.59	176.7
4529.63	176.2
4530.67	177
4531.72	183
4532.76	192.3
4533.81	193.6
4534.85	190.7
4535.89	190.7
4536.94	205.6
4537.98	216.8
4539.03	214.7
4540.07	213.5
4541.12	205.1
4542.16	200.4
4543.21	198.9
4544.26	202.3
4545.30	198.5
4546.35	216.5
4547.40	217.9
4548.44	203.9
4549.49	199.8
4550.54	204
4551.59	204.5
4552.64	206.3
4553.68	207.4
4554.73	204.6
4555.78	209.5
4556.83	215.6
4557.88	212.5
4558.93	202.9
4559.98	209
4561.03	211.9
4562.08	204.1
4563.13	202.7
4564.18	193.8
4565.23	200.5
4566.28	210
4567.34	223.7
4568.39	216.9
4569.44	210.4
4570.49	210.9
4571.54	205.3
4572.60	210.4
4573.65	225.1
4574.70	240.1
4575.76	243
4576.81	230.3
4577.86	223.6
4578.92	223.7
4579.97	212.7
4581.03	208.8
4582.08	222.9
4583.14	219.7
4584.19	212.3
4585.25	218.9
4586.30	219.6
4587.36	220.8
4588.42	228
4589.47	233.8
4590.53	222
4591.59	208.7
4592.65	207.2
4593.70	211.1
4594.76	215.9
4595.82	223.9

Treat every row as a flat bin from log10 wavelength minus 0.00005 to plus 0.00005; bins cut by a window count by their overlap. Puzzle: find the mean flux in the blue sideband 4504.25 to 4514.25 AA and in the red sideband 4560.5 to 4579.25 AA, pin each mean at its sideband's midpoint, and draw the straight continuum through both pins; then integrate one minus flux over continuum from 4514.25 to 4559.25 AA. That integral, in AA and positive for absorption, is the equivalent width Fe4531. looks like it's 3.3 AA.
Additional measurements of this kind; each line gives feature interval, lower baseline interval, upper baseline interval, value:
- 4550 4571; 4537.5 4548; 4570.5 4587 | 0.6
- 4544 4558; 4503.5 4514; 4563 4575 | 0.5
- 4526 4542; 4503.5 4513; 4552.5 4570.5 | 1.6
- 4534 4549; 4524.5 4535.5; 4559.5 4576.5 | -0.7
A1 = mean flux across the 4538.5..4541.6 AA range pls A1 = 211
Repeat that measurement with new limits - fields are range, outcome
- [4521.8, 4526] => 208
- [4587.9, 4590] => 231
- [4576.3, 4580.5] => 223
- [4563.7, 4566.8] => 202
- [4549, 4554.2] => 205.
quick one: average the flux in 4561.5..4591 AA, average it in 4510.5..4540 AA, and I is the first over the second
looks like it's 1.06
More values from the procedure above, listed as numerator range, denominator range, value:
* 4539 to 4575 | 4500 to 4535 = 1.00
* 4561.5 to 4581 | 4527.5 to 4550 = 1.09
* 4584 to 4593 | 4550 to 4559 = 1.06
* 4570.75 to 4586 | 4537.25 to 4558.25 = 1.06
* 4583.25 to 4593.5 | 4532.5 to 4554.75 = 1.07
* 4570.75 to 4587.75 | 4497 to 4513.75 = 1.00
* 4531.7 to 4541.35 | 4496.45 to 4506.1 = 0.93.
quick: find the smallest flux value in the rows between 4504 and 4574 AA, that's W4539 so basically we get 176.2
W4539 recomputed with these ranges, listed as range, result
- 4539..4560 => 198.5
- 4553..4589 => 193.8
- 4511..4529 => 176.7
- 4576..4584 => 208.8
